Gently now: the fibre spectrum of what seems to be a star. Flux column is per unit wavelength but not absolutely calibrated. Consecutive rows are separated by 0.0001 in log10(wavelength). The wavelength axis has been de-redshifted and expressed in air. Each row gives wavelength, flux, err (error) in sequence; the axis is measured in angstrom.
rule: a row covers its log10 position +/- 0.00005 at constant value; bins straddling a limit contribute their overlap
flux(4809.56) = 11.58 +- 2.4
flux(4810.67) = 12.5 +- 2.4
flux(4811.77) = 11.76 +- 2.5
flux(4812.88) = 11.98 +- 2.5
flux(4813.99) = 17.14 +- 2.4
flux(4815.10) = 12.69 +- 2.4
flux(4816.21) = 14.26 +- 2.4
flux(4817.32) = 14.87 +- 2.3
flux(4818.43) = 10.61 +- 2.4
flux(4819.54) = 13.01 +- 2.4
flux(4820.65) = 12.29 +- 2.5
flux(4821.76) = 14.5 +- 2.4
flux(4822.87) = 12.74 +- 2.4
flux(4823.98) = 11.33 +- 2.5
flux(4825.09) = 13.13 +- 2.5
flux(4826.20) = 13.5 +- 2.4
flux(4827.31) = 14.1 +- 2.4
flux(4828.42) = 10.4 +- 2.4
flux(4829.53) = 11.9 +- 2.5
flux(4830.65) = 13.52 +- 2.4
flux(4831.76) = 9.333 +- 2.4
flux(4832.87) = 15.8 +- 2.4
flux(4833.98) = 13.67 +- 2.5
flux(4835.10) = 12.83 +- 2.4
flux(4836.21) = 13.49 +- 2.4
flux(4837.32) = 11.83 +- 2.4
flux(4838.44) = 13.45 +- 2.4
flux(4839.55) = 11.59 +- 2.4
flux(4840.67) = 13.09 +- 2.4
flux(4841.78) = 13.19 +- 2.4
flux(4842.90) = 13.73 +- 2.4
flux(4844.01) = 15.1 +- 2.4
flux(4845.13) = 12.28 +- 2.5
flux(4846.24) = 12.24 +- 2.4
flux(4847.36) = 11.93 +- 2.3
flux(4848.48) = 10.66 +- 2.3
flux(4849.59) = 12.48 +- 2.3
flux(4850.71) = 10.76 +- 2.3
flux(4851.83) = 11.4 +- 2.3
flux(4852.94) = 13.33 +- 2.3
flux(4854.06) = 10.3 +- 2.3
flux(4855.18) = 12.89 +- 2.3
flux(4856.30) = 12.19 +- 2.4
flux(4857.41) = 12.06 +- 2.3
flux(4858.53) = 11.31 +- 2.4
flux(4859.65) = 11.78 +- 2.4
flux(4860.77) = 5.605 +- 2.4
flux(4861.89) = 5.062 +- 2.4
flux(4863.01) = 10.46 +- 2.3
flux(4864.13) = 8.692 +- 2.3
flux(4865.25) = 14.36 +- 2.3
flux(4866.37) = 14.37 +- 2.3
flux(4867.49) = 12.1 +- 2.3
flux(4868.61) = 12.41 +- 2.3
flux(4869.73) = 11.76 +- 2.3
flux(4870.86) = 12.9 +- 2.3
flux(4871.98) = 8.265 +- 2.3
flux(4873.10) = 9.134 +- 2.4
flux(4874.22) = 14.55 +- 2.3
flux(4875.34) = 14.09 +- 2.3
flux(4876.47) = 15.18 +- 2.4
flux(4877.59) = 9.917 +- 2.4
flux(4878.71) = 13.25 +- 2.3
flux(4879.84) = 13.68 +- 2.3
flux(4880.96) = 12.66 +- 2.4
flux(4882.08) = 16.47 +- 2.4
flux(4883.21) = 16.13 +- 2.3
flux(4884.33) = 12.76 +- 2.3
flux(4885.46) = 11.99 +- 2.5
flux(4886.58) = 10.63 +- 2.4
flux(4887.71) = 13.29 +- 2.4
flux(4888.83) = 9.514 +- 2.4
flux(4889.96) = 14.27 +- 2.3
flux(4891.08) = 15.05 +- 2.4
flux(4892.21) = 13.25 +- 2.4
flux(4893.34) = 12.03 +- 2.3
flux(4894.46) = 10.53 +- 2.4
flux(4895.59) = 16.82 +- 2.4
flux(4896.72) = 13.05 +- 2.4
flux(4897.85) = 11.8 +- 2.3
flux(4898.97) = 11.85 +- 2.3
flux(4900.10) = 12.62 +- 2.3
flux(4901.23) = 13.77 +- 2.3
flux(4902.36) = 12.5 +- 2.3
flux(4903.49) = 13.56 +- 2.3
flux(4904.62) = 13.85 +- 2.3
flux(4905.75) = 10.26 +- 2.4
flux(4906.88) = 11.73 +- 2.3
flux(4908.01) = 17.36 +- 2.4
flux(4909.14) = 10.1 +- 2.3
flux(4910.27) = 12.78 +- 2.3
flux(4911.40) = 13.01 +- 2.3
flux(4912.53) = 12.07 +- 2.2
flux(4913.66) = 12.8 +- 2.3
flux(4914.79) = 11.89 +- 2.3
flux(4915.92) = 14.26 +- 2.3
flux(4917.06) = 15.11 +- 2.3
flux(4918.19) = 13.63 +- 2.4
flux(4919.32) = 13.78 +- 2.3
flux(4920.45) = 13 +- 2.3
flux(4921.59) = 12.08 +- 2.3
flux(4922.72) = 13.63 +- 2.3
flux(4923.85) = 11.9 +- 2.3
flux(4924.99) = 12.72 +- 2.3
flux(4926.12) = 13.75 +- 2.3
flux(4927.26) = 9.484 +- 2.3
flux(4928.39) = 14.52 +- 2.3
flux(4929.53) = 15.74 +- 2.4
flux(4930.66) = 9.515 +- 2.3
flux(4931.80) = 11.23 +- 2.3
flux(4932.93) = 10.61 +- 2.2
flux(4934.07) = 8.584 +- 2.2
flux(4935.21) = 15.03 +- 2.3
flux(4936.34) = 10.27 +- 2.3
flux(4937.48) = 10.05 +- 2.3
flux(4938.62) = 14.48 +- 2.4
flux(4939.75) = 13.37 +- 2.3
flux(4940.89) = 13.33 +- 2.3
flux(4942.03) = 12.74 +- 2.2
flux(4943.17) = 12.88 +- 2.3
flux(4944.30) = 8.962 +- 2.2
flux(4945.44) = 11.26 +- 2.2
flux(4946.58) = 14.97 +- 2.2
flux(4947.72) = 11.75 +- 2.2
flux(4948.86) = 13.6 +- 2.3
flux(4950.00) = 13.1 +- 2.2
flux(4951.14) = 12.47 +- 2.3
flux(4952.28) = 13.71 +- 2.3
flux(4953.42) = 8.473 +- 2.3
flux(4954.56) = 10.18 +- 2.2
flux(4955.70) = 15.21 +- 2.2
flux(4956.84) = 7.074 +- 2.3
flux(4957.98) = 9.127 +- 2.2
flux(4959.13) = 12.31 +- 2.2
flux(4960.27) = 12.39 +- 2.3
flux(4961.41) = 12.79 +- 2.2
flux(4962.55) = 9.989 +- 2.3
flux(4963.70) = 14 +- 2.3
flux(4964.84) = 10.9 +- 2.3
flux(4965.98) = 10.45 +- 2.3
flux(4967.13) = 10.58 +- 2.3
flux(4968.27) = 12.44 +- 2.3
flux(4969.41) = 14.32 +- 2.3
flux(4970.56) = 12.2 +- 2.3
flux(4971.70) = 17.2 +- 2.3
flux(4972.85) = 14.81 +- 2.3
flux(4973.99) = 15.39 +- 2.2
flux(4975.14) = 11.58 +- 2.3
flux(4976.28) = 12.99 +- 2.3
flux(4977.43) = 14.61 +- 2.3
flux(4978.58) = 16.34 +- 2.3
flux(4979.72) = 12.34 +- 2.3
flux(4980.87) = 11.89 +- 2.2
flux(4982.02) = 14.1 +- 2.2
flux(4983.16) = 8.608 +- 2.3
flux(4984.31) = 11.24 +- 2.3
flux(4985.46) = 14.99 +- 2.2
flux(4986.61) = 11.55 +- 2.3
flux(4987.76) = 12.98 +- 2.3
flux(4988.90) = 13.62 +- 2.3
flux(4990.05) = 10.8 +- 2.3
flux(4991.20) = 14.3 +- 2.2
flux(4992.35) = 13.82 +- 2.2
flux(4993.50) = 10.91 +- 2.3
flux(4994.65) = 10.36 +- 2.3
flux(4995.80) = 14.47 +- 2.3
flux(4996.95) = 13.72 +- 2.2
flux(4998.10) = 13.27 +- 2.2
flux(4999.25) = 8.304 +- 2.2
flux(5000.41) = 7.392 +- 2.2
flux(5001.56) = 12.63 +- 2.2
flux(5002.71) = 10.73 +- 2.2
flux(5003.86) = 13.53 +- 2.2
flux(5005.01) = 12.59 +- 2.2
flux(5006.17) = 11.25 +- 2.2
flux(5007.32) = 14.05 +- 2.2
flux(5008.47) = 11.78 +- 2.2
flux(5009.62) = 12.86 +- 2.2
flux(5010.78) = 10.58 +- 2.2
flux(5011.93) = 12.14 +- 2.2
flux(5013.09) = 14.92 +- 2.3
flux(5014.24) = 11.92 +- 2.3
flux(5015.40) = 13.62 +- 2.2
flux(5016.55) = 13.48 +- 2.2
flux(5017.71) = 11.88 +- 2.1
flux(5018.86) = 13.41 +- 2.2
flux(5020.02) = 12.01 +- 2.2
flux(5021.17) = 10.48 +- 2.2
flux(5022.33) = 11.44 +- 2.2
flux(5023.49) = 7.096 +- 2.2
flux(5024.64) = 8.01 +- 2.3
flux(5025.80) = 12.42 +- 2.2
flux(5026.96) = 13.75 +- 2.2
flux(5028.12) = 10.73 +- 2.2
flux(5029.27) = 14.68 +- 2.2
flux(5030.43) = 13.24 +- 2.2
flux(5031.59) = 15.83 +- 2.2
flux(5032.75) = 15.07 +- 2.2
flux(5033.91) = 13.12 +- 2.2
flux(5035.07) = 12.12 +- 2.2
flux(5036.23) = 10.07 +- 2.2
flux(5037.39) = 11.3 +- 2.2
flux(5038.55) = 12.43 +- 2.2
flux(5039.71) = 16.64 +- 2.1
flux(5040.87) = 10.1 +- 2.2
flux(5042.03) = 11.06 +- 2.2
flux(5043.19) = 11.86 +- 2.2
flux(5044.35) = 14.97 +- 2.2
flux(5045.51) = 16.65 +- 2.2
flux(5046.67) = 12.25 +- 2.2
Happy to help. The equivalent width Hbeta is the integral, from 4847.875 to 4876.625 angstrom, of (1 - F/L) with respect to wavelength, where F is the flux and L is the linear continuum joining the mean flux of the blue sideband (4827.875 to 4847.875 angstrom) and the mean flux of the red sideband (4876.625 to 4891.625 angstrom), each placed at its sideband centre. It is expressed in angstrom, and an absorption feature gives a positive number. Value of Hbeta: 3.39 angstrom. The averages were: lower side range 12.7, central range 11.4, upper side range 13.1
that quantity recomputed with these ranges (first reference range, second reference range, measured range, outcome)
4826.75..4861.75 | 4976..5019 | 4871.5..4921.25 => -2.79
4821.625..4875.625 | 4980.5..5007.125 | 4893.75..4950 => -2.65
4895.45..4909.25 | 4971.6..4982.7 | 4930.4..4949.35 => 2.14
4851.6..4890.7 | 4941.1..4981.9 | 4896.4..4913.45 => -0.73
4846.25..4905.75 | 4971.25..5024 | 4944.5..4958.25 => 0.71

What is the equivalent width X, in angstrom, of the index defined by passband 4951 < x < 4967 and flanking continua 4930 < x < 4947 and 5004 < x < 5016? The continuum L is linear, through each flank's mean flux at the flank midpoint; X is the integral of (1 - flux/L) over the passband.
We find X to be 1.0 angstrom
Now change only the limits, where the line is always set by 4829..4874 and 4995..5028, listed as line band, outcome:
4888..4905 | -1.6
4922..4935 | -0.2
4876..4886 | -1.4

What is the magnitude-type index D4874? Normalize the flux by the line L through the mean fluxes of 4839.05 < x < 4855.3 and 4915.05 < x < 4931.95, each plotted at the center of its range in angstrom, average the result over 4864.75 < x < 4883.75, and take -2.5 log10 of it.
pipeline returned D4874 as -0.04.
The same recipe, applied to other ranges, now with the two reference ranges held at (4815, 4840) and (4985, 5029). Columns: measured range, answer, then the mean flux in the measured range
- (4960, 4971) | 0.022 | 12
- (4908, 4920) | -0.060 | 13.2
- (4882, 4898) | -0.046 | 13.1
